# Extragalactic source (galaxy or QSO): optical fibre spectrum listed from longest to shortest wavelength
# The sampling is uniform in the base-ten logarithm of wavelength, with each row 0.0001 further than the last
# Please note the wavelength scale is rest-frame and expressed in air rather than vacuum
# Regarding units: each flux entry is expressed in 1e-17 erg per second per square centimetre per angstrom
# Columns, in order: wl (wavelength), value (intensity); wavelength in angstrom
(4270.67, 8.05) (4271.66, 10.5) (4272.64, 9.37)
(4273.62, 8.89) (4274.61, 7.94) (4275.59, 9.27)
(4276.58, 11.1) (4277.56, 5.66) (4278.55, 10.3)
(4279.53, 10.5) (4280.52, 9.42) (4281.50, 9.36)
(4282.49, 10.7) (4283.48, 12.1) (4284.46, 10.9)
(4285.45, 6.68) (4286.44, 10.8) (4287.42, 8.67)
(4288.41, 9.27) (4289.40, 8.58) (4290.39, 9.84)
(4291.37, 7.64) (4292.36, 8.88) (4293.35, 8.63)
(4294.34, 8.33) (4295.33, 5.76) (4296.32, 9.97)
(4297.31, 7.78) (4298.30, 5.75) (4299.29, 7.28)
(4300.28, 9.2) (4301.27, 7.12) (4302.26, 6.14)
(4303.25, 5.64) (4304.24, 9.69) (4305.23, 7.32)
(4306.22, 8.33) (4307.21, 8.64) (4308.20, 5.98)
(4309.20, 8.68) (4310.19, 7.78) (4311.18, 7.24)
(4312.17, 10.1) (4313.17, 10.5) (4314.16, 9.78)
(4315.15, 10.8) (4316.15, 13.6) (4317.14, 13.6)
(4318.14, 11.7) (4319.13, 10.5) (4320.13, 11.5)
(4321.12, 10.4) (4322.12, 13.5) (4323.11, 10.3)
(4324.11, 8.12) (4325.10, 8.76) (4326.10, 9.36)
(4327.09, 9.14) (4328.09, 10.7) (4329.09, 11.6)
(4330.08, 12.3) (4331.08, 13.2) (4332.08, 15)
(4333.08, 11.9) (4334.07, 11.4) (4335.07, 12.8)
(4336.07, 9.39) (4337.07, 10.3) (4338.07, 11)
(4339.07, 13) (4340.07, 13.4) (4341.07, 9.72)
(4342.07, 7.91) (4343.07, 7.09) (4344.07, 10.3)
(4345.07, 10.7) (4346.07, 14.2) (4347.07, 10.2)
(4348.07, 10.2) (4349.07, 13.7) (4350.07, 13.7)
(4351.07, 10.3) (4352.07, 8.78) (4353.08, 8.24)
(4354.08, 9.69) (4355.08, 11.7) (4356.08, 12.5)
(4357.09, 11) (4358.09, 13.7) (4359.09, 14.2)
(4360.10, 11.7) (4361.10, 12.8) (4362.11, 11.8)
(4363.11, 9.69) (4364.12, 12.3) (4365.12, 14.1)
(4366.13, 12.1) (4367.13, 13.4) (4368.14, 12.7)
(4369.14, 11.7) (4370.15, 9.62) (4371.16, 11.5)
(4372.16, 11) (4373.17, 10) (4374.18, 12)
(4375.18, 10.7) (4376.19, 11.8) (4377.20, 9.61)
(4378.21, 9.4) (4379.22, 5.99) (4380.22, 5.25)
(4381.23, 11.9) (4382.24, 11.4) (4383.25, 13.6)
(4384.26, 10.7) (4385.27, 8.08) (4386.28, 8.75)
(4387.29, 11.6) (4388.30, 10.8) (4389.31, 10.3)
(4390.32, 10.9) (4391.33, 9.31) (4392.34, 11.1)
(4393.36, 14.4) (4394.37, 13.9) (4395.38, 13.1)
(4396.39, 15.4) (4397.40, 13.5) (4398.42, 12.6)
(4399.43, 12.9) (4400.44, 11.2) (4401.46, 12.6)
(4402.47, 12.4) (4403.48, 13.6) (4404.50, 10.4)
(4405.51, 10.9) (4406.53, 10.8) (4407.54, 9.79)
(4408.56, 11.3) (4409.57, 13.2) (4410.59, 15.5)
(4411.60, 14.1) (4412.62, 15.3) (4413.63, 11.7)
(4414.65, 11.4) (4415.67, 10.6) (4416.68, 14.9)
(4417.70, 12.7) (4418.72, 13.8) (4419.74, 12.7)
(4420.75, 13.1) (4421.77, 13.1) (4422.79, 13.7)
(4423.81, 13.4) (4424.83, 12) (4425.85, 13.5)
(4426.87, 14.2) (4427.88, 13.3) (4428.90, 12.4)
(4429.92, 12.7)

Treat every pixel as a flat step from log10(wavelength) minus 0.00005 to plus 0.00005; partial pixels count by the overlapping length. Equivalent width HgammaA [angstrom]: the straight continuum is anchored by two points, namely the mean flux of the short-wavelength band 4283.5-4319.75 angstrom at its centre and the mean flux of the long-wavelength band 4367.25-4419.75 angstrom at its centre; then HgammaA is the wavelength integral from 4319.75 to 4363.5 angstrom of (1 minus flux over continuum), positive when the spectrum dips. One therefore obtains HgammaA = -4.8 angstrom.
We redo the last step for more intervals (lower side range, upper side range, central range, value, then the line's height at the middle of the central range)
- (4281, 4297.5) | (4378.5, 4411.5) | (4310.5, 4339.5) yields -3.41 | 9.89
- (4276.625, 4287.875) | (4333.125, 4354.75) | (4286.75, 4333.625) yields 3.29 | 10.2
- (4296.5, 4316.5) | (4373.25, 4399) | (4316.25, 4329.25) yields -2.75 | 8.9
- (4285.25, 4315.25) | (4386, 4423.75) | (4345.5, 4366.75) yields -2.59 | 10.5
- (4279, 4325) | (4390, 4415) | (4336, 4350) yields -0.52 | 10.5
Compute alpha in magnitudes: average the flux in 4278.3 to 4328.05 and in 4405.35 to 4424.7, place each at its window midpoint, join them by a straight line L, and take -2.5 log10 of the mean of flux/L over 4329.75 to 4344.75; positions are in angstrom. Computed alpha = -0.095 mag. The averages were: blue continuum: 9.22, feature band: 11.2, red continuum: 12.8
